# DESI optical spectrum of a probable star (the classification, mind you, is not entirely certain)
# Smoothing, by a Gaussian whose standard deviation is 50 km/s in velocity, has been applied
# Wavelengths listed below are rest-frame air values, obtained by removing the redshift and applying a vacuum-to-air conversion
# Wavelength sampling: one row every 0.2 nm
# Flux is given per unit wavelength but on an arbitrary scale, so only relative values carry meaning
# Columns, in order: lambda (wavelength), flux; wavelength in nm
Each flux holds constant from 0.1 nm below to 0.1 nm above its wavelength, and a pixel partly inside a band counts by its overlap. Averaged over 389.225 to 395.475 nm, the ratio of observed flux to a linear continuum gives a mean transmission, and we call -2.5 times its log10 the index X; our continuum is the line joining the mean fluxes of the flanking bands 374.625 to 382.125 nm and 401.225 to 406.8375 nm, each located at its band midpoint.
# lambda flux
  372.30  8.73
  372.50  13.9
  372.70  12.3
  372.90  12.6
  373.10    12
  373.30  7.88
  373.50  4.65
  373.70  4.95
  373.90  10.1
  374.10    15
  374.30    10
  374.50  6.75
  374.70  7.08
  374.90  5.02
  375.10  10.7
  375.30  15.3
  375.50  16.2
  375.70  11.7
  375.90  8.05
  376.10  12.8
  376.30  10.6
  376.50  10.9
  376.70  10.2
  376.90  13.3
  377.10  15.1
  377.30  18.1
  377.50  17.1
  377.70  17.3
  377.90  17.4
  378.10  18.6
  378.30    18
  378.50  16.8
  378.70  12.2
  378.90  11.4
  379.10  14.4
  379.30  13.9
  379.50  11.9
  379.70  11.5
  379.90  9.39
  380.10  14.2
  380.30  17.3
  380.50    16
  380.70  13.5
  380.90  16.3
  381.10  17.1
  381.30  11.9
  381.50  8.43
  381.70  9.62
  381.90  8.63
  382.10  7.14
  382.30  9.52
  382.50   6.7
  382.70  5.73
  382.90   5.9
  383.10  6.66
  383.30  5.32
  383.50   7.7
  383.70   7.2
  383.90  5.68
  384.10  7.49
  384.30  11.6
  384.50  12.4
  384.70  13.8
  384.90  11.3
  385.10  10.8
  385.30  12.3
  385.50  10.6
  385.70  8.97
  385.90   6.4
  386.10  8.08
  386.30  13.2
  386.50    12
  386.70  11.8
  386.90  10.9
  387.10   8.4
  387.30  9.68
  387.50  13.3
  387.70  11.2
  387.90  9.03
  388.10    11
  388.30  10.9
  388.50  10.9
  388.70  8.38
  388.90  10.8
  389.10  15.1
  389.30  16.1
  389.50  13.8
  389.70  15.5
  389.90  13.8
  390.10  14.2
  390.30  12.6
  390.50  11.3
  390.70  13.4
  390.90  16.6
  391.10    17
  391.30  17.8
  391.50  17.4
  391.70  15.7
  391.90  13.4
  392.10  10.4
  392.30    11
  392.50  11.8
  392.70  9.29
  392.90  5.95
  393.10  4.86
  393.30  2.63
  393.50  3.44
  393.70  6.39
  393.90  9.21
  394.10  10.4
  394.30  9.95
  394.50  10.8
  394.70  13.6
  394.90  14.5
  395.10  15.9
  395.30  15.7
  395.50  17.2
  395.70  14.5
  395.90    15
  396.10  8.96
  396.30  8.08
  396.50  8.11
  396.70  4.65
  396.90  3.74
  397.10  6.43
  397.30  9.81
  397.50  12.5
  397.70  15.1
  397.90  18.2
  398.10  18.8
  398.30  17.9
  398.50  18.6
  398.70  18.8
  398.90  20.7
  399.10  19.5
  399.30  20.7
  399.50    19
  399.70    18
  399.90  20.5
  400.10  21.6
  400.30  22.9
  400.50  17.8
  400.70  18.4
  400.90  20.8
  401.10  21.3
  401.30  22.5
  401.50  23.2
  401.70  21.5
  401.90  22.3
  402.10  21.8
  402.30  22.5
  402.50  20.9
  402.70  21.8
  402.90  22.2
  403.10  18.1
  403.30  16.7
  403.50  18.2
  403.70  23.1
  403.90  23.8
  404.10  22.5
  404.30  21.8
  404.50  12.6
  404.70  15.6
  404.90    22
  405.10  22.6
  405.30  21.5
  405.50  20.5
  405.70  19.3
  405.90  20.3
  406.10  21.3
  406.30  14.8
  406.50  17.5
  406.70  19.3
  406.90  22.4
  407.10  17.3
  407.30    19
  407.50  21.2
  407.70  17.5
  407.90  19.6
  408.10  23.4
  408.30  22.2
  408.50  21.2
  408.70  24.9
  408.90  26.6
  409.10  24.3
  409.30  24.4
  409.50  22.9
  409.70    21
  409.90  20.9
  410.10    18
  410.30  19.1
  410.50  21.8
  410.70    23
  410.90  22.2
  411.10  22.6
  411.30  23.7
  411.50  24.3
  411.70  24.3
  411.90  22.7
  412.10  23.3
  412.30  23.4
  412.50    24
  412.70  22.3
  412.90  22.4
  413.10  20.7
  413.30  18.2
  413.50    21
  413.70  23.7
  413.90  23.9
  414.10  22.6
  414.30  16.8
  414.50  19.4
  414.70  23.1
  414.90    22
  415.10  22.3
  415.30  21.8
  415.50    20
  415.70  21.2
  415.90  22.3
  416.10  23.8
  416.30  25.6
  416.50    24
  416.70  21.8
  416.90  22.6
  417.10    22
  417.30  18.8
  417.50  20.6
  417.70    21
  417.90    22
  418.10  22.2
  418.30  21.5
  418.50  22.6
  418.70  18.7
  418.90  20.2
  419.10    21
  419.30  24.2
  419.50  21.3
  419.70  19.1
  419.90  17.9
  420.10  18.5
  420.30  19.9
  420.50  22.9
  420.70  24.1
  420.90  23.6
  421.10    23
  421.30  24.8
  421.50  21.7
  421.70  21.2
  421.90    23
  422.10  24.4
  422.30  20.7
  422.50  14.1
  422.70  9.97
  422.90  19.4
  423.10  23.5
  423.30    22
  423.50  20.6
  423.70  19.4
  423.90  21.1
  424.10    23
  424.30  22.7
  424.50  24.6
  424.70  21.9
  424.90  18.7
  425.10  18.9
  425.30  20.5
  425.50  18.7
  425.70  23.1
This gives 0.37 mag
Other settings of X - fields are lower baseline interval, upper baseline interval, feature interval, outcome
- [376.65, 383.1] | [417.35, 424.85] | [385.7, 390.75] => 0.25 mag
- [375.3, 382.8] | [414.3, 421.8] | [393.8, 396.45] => 0.30 mag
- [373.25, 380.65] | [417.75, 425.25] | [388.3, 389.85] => 0.16 mag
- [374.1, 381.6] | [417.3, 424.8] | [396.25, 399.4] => 0.21 mag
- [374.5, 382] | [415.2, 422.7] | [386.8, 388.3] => 0.38 mag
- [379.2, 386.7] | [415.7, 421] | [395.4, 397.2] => 0.45 mag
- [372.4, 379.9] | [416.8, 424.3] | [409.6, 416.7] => -0.13 mag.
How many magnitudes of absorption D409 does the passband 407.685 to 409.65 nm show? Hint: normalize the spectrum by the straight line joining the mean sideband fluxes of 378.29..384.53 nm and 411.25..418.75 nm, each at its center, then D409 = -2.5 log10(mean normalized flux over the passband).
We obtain -0.15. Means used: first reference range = 10.9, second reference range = 22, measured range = 22.9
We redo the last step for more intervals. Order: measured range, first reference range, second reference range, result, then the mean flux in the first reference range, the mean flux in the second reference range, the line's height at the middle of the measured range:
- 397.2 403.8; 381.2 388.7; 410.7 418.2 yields -0.21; 9.5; 22.1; 16.2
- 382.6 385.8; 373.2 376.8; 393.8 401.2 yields 0.32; 9.88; 15.1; 12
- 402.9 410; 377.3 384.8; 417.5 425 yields -0.16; 11.9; 21.1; 17.7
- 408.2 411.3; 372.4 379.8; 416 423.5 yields -0.17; 12.3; 21.3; 19.2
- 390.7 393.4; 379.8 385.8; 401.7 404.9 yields 0.23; 10.3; 20.4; 14.8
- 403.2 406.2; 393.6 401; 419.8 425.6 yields -0.22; 14.7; 20.9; 16.5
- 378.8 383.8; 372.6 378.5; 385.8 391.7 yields 0.15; 12.1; 12.5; 12.3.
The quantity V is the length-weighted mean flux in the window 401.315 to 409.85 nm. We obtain 20.9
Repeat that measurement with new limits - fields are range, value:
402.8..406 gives 20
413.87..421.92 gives 21.7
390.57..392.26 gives 15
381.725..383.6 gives 7.14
